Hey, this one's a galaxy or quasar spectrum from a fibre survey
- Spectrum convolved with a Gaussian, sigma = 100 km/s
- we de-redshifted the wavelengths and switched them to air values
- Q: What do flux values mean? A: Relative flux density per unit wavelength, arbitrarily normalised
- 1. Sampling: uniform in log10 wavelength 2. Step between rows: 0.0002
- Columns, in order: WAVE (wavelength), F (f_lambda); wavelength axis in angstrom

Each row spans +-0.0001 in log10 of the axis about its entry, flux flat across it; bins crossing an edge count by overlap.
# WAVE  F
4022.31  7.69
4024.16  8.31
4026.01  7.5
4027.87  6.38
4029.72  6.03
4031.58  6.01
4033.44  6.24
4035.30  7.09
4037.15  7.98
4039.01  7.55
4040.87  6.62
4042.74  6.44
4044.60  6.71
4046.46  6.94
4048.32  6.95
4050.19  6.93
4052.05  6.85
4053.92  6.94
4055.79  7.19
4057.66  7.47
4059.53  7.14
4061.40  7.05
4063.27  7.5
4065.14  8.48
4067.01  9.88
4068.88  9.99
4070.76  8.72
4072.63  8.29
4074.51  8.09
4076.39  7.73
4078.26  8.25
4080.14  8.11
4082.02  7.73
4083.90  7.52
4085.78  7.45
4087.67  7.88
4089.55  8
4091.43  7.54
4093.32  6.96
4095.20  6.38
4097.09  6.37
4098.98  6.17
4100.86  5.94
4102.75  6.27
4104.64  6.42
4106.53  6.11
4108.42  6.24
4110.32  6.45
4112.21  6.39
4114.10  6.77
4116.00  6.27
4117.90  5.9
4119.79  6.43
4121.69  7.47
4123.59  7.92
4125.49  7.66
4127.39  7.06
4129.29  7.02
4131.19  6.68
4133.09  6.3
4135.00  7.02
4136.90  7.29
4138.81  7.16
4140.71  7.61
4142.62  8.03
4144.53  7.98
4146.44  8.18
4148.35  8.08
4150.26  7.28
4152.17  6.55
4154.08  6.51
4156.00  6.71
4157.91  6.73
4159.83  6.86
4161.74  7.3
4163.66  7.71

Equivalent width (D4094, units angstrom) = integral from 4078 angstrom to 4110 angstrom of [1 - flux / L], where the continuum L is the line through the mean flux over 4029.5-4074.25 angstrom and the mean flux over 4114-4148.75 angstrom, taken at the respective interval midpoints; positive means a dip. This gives 1.39 angstrom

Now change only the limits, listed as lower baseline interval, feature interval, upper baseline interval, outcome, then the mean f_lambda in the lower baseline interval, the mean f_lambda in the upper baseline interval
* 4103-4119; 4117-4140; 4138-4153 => -0.1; 6.32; 7.62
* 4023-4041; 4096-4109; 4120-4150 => 1.9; 7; 7.4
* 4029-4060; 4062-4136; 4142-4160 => -1.8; 6.89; 7.29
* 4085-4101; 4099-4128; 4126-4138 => 1.5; 7.01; 6.93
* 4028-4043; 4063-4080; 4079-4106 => -4.0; 6.74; 7.05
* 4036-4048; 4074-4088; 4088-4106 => -2.1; 7.04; 6.7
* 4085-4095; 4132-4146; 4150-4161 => -0.9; 7.48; 6.75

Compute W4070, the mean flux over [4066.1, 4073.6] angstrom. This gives 9.21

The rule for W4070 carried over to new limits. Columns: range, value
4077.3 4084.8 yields 7.91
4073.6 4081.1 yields 8.05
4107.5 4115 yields 6.46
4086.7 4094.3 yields 7.59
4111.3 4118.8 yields 6.33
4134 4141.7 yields 7.27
